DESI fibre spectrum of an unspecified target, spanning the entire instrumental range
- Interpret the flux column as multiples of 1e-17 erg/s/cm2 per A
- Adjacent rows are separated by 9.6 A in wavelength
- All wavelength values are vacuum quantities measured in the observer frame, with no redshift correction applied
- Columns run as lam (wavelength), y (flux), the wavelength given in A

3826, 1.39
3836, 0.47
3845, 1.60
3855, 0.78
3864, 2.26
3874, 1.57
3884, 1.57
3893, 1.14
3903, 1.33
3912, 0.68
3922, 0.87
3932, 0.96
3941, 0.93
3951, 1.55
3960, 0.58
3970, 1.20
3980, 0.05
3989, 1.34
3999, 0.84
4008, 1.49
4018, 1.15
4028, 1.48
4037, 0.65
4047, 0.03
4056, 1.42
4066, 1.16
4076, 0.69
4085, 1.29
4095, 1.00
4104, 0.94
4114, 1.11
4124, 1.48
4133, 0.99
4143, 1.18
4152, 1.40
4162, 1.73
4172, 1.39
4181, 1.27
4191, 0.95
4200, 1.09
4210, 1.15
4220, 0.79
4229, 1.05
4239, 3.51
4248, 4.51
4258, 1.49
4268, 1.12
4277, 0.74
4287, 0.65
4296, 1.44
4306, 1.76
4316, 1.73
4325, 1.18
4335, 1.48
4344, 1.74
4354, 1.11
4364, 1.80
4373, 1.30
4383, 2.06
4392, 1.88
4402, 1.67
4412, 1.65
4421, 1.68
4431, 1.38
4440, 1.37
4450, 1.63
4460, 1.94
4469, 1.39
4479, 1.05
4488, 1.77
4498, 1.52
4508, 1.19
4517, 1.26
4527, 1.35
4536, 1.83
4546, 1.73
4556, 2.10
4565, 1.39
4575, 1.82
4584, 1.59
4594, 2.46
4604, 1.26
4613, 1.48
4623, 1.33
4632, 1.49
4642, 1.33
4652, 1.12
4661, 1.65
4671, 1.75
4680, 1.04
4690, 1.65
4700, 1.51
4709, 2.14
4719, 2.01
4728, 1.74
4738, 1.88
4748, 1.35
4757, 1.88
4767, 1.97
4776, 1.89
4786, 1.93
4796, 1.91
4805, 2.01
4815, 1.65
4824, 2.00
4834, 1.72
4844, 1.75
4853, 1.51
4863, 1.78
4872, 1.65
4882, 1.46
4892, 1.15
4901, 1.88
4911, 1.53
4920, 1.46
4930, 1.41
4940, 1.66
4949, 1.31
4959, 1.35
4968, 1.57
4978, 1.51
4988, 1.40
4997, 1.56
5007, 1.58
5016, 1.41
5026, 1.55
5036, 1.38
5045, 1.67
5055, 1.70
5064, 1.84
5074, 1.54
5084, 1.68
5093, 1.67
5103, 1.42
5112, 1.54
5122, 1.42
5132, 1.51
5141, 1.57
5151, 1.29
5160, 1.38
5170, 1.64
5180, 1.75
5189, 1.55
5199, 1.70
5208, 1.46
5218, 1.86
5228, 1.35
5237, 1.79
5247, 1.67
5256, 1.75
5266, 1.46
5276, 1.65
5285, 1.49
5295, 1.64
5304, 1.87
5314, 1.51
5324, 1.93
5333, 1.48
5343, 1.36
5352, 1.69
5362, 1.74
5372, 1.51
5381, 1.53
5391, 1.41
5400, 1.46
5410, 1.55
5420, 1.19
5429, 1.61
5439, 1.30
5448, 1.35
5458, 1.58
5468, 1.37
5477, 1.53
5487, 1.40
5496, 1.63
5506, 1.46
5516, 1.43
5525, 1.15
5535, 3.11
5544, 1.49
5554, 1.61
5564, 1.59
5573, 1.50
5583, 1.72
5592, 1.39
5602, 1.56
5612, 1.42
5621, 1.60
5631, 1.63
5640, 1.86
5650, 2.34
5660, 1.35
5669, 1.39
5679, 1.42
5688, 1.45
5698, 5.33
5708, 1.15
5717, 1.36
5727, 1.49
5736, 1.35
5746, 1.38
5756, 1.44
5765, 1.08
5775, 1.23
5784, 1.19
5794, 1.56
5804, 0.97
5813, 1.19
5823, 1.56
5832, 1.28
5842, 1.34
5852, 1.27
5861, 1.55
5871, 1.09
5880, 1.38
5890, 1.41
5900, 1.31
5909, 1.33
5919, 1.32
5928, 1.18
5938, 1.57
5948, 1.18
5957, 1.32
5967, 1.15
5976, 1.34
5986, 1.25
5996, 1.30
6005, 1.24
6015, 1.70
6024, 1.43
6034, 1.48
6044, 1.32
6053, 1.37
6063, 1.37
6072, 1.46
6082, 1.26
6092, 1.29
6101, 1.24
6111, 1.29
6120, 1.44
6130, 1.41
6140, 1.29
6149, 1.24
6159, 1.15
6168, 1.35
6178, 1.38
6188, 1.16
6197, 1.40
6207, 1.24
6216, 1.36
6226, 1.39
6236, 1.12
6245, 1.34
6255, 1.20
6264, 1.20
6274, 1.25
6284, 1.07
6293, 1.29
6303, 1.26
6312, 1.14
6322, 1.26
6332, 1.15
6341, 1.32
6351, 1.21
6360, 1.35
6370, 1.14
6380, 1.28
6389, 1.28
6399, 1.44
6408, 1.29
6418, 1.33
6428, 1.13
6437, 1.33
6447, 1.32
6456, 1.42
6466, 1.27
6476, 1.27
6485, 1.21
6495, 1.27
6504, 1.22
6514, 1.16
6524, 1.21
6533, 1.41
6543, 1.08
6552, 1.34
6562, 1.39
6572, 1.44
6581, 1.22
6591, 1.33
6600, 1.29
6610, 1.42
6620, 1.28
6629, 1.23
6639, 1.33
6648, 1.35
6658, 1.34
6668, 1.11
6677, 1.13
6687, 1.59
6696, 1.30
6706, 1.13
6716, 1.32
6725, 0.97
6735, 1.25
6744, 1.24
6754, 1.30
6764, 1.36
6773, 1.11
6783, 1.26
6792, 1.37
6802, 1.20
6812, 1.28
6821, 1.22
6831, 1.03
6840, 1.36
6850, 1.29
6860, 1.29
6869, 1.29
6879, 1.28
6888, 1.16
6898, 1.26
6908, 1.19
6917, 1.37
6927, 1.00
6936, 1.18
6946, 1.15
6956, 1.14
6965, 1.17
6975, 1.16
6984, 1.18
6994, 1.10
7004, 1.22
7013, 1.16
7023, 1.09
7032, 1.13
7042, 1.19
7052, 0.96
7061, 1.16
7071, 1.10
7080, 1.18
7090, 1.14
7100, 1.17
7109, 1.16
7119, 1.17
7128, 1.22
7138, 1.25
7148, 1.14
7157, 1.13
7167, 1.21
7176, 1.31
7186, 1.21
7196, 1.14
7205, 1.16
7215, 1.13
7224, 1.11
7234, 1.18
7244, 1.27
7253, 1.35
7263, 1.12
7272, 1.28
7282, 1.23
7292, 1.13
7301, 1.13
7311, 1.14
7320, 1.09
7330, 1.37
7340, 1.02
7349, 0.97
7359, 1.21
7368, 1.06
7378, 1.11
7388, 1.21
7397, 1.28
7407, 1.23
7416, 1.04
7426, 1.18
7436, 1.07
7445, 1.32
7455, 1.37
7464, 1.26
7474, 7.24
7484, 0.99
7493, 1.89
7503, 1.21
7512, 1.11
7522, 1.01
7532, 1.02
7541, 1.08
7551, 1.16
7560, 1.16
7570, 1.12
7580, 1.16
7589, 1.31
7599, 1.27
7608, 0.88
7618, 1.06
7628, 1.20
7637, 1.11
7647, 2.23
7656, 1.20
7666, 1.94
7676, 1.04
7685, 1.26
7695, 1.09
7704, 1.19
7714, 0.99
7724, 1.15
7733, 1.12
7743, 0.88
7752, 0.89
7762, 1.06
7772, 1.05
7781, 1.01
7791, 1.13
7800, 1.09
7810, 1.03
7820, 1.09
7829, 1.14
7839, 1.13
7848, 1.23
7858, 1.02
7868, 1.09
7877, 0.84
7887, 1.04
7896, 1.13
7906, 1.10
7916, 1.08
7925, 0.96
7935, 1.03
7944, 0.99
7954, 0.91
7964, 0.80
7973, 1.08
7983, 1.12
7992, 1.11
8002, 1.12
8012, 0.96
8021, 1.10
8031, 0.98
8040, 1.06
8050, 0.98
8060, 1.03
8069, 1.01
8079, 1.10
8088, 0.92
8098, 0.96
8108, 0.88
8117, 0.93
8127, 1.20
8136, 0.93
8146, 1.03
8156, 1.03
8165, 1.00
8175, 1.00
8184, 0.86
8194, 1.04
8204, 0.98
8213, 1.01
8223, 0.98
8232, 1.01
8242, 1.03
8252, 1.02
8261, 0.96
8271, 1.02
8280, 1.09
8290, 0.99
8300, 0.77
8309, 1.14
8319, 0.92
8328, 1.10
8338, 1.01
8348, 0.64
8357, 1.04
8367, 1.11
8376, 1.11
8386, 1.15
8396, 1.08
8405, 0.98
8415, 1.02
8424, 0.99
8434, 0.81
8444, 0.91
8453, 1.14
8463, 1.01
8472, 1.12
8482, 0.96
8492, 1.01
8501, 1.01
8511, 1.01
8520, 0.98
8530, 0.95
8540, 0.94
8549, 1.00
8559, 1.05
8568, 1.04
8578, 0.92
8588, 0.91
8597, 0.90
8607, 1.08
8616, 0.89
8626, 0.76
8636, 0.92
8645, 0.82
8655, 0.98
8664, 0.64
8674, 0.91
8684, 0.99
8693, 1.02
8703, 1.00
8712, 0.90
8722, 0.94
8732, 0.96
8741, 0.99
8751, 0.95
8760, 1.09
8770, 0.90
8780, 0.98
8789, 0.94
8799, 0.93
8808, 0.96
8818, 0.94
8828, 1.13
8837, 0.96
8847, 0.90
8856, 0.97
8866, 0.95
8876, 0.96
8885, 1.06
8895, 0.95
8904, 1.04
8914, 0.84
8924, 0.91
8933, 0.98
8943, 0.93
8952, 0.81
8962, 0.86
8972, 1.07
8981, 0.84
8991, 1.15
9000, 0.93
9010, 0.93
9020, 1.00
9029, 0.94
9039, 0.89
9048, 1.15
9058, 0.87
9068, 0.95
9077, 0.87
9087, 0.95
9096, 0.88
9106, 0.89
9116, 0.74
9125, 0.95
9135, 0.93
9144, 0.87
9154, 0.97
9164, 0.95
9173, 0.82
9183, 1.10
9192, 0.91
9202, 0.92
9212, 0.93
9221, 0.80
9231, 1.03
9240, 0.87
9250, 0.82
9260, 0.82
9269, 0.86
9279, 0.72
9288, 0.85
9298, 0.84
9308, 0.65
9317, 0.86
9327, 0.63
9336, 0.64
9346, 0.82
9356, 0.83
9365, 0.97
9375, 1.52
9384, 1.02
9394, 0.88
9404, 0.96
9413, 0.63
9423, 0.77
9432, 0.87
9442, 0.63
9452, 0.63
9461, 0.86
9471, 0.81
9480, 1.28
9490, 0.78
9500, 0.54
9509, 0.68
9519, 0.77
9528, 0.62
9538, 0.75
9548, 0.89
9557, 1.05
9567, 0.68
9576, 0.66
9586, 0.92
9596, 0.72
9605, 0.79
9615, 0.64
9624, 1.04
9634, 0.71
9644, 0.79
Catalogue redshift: 0.14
